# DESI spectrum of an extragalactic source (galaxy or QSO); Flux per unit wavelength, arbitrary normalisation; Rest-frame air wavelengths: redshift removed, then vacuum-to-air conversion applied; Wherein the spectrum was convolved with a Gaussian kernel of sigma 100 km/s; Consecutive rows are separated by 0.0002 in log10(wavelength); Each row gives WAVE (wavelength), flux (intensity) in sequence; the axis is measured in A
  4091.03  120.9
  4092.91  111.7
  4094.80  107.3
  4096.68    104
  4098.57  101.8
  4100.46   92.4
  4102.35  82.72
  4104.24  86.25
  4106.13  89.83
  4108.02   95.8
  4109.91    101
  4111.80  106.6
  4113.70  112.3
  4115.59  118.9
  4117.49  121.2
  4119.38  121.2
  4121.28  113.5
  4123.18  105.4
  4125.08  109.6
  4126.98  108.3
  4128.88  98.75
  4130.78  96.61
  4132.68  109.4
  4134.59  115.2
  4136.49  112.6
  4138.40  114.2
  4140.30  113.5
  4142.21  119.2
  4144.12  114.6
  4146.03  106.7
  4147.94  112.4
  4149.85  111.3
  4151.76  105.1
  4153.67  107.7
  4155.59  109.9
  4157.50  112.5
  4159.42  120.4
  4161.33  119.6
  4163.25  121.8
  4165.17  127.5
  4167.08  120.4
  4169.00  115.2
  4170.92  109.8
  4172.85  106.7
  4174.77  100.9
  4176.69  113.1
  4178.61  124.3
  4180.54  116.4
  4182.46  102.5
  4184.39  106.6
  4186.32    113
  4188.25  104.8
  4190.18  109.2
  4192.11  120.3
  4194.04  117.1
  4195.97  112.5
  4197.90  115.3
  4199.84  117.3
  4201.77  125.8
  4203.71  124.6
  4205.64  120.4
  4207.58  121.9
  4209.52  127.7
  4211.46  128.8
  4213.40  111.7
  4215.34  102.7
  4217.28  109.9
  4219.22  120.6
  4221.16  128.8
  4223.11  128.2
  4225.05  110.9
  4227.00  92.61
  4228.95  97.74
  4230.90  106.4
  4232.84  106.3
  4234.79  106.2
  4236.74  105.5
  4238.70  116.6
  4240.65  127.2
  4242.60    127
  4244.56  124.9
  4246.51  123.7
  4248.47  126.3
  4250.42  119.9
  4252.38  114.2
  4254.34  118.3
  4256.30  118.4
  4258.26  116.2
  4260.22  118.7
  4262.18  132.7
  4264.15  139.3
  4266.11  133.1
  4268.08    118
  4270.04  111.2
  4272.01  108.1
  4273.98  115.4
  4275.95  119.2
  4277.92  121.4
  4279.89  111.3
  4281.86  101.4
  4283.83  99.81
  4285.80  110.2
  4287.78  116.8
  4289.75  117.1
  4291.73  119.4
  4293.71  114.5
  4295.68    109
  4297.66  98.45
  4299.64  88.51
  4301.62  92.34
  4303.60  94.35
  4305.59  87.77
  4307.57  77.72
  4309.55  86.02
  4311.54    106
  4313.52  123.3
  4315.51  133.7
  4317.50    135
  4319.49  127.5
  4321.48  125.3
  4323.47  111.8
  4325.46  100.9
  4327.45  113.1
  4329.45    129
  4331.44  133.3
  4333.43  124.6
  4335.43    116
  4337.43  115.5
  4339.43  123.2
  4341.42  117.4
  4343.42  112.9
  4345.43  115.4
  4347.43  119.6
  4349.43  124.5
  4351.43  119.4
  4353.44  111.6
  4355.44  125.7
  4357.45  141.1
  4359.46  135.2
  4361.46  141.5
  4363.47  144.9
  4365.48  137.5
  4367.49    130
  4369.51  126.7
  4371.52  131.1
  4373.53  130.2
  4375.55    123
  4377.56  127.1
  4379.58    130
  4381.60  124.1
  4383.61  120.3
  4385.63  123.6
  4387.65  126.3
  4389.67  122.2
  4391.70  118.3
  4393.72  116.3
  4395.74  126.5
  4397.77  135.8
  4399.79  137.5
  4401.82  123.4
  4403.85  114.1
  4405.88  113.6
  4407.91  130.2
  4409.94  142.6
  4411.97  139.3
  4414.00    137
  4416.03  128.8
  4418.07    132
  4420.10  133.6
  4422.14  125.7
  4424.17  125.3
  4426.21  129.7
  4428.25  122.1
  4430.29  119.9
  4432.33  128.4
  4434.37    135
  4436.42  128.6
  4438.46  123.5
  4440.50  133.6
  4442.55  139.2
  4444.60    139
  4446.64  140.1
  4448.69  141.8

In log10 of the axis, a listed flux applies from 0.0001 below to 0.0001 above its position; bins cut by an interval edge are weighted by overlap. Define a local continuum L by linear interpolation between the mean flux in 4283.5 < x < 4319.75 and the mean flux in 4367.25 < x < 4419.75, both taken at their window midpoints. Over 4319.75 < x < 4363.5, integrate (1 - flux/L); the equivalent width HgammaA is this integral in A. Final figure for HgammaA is -2.5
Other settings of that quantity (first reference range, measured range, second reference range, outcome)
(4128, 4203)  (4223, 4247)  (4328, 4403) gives 1.0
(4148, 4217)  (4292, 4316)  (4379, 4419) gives 4.1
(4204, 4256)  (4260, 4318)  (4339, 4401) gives 4.6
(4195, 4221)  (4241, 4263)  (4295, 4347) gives -1.1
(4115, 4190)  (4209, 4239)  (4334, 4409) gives 1.1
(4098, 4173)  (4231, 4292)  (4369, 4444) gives 0.3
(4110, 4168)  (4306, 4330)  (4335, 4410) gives 1.8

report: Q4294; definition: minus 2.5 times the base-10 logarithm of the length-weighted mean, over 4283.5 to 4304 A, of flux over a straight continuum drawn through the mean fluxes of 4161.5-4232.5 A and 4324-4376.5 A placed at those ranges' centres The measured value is 0.14 mag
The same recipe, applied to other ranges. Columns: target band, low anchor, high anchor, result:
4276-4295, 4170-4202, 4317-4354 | 0.042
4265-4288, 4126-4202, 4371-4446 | 0.054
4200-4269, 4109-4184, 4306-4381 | -0.018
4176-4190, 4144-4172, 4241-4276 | 0.045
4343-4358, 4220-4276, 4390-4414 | 0.028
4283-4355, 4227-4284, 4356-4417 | 0.093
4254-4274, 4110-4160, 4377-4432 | -0.023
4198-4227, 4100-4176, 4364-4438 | -0.041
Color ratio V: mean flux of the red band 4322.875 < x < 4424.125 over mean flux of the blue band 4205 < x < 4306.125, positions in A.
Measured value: 1.10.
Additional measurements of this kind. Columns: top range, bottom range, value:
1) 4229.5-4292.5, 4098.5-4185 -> 1.07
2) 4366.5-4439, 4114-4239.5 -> 1.12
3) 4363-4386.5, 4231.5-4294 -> 1.10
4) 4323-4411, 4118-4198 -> 1.11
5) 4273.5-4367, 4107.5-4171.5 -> 1.03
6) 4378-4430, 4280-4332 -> 1.16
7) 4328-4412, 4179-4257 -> 1.09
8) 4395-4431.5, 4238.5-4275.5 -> 1.06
